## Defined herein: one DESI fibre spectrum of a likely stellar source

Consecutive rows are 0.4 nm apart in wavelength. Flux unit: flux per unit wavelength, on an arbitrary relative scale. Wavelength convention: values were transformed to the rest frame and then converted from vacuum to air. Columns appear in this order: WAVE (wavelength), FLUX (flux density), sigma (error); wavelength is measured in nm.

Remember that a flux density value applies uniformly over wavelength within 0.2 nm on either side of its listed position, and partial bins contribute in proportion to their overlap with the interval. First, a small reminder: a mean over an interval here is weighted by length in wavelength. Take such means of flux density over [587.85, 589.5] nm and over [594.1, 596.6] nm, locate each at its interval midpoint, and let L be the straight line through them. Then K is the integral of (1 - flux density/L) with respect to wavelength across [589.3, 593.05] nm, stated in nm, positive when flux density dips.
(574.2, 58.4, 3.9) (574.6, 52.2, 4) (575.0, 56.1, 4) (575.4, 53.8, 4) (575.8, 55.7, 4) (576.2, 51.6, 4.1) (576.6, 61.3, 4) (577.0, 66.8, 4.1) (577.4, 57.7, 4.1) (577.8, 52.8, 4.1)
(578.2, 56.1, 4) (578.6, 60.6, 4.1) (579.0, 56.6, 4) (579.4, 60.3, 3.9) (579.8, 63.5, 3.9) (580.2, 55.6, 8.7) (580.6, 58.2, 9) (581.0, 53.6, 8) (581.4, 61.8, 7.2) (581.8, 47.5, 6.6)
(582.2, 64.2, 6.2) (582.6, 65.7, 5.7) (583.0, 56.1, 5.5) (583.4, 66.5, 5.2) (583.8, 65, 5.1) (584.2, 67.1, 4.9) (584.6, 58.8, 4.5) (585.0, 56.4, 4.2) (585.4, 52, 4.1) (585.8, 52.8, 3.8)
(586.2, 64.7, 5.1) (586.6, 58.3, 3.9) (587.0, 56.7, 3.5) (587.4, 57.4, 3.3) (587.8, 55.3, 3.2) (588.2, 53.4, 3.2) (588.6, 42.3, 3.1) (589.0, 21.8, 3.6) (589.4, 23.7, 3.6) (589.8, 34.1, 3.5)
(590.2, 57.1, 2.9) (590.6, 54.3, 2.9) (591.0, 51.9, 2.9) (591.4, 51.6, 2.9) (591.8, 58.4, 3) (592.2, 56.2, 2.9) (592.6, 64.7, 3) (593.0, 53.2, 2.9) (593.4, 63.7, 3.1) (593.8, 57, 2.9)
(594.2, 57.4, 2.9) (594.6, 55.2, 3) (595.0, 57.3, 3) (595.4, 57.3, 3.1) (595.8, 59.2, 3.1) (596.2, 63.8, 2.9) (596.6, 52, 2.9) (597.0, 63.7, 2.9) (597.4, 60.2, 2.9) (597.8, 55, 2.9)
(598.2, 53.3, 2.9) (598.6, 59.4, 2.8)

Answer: -0.45 nm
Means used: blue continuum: 37.8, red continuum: 57.9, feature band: 51.1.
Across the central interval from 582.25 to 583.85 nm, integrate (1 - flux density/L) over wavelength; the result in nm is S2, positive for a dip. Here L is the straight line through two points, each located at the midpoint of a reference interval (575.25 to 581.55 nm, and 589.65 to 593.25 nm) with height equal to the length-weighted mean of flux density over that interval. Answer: -0.192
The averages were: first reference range 57.9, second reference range 53.9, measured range 63.3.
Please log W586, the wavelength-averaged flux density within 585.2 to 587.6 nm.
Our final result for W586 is 57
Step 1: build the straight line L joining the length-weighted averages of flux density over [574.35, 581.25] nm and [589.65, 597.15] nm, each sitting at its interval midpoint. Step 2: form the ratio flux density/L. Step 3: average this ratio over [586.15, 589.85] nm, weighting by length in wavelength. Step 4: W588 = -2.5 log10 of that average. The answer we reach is 0.21 mag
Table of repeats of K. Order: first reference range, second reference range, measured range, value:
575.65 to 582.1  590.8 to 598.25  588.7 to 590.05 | 0.67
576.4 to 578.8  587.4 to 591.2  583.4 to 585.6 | -0.43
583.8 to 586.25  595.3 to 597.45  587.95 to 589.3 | 0.47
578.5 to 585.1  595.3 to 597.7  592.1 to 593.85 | 0.00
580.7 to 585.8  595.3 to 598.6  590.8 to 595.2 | 0.11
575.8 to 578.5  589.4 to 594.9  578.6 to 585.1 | -0.39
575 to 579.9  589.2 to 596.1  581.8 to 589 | -0.17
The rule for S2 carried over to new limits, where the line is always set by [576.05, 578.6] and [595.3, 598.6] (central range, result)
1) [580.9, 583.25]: -0.02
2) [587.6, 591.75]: 0.93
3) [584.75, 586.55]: 0.04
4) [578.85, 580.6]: -0.03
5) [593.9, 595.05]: 0.03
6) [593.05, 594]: -0.02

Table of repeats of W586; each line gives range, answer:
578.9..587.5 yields 59.1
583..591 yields 52.6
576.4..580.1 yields 59.4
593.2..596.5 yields 58.7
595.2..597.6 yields 59.4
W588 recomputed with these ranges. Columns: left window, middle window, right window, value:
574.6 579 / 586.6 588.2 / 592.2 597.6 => 0.032 mag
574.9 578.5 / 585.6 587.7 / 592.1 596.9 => -0.003 mag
